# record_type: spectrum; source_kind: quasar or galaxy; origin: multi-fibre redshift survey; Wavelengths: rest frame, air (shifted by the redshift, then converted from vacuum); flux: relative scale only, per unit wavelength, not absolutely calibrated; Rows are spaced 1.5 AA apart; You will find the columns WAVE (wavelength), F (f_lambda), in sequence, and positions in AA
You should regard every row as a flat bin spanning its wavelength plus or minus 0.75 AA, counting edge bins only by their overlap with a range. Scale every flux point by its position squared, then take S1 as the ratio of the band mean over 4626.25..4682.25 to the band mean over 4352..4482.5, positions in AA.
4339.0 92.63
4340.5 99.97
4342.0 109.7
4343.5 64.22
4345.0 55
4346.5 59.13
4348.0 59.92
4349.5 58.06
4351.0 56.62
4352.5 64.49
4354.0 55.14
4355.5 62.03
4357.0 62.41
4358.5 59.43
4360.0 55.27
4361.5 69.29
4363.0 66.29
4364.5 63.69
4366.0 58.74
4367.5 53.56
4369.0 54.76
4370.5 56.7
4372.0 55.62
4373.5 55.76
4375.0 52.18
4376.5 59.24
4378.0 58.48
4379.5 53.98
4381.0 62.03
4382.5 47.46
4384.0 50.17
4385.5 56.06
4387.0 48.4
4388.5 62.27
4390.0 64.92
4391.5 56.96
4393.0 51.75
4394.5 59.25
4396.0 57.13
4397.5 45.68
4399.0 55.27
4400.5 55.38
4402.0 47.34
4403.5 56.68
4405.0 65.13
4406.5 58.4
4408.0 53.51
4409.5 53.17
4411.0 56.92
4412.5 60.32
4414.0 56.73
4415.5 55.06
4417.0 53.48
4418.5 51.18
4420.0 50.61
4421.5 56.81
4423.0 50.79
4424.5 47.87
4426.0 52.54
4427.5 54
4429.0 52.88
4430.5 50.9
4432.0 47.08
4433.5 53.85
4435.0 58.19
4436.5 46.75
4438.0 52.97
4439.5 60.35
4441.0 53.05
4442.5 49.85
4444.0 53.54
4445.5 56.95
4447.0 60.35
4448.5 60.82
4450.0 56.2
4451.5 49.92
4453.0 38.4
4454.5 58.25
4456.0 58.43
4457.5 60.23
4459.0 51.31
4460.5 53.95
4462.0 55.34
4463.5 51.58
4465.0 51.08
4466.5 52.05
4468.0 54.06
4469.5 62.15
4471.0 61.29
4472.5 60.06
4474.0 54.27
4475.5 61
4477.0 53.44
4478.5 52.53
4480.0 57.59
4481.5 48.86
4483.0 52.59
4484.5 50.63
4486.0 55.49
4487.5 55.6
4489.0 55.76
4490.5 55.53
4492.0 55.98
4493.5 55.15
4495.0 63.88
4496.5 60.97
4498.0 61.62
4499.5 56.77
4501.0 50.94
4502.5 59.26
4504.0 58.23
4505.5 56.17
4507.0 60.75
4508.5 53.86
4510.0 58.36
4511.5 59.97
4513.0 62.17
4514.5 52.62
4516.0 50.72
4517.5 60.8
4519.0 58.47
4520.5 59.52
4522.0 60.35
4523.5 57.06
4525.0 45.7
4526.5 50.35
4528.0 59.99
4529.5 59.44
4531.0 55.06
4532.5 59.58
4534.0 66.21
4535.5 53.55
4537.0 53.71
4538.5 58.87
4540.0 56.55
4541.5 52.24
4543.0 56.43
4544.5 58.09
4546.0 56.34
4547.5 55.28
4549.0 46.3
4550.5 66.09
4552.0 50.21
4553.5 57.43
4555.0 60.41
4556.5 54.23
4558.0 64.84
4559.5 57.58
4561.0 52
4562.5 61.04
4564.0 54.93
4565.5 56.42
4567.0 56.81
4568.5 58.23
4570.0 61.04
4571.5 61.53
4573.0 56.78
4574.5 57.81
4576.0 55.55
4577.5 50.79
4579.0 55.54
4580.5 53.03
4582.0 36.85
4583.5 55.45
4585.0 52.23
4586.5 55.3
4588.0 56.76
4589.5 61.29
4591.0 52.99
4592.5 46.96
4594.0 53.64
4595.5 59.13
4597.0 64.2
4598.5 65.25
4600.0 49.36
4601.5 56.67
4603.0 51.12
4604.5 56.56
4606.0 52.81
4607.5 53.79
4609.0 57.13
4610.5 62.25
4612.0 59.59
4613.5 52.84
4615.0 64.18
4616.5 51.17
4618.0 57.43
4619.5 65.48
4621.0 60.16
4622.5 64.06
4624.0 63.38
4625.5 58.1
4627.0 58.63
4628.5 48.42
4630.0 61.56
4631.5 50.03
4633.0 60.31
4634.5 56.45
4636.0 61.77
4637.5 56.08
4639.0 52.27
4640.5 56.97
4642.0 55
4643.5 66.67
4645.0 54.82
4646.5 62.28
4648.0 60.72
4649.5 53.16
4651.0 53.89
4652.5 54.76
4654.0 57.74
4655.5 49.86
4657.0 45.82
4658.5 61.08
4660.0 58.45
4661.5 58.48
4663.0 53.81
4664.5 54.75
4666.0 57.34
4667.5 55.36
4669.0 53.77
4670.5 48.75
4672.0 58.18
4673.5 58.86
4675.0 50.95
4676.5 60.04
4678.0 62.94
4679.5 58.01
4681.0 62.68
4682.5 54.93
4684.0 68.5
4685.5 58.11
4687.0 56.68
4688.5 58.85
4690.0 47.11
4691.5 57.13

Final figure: 1.13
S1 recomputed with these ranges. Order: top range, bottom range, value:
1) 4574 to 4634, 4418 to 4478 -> 1.11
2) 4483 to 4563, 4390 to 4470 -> 1.09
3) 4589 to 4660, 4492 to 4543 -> 1.04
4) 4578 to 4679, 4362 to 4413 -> 1.11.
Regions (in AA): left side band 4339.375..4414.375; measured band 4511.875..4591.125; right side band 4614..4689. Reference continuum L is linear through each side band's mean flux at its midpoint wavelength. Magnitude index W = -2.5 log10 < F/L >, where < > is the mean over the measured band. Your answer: 0.04 mag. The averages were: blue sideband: 59.4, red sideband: 57.4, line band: 56.2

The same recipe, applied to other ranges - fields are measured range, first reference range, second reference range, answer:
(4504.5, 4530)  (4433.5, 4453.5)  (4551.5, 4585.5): -0.036 mag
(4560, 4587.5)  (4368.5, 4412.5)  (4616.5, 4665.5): 0.032 mag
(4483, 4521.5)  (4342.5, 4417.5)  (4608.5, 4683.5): 0.004 mag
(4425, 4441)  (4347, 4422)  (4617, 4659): 0.080 mag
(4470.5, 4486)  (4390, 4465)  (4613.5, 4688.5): -0.004 mag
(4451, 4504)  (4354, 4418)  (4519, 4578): 0.028 mag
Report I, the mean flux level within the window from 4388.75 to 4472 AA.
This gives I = 54.6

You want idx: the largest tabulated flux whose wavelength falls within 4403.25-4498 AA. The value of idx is 65.13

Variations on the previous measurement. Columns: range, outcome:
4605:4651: 66.67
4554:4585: 64.84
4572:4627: 65.48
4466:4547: 66.21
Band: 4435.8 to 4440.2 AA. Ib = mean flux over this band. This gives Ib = 53.4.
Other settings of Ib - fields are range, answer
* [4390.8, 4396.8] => 56.2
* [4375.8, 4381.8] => 58.3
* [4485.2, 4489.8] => 55.6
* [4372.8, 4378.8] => 56.4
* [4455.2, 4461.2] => 56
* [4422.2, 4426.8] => 50.5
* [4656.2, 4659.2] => 53.3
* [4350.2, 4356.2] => 59.5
